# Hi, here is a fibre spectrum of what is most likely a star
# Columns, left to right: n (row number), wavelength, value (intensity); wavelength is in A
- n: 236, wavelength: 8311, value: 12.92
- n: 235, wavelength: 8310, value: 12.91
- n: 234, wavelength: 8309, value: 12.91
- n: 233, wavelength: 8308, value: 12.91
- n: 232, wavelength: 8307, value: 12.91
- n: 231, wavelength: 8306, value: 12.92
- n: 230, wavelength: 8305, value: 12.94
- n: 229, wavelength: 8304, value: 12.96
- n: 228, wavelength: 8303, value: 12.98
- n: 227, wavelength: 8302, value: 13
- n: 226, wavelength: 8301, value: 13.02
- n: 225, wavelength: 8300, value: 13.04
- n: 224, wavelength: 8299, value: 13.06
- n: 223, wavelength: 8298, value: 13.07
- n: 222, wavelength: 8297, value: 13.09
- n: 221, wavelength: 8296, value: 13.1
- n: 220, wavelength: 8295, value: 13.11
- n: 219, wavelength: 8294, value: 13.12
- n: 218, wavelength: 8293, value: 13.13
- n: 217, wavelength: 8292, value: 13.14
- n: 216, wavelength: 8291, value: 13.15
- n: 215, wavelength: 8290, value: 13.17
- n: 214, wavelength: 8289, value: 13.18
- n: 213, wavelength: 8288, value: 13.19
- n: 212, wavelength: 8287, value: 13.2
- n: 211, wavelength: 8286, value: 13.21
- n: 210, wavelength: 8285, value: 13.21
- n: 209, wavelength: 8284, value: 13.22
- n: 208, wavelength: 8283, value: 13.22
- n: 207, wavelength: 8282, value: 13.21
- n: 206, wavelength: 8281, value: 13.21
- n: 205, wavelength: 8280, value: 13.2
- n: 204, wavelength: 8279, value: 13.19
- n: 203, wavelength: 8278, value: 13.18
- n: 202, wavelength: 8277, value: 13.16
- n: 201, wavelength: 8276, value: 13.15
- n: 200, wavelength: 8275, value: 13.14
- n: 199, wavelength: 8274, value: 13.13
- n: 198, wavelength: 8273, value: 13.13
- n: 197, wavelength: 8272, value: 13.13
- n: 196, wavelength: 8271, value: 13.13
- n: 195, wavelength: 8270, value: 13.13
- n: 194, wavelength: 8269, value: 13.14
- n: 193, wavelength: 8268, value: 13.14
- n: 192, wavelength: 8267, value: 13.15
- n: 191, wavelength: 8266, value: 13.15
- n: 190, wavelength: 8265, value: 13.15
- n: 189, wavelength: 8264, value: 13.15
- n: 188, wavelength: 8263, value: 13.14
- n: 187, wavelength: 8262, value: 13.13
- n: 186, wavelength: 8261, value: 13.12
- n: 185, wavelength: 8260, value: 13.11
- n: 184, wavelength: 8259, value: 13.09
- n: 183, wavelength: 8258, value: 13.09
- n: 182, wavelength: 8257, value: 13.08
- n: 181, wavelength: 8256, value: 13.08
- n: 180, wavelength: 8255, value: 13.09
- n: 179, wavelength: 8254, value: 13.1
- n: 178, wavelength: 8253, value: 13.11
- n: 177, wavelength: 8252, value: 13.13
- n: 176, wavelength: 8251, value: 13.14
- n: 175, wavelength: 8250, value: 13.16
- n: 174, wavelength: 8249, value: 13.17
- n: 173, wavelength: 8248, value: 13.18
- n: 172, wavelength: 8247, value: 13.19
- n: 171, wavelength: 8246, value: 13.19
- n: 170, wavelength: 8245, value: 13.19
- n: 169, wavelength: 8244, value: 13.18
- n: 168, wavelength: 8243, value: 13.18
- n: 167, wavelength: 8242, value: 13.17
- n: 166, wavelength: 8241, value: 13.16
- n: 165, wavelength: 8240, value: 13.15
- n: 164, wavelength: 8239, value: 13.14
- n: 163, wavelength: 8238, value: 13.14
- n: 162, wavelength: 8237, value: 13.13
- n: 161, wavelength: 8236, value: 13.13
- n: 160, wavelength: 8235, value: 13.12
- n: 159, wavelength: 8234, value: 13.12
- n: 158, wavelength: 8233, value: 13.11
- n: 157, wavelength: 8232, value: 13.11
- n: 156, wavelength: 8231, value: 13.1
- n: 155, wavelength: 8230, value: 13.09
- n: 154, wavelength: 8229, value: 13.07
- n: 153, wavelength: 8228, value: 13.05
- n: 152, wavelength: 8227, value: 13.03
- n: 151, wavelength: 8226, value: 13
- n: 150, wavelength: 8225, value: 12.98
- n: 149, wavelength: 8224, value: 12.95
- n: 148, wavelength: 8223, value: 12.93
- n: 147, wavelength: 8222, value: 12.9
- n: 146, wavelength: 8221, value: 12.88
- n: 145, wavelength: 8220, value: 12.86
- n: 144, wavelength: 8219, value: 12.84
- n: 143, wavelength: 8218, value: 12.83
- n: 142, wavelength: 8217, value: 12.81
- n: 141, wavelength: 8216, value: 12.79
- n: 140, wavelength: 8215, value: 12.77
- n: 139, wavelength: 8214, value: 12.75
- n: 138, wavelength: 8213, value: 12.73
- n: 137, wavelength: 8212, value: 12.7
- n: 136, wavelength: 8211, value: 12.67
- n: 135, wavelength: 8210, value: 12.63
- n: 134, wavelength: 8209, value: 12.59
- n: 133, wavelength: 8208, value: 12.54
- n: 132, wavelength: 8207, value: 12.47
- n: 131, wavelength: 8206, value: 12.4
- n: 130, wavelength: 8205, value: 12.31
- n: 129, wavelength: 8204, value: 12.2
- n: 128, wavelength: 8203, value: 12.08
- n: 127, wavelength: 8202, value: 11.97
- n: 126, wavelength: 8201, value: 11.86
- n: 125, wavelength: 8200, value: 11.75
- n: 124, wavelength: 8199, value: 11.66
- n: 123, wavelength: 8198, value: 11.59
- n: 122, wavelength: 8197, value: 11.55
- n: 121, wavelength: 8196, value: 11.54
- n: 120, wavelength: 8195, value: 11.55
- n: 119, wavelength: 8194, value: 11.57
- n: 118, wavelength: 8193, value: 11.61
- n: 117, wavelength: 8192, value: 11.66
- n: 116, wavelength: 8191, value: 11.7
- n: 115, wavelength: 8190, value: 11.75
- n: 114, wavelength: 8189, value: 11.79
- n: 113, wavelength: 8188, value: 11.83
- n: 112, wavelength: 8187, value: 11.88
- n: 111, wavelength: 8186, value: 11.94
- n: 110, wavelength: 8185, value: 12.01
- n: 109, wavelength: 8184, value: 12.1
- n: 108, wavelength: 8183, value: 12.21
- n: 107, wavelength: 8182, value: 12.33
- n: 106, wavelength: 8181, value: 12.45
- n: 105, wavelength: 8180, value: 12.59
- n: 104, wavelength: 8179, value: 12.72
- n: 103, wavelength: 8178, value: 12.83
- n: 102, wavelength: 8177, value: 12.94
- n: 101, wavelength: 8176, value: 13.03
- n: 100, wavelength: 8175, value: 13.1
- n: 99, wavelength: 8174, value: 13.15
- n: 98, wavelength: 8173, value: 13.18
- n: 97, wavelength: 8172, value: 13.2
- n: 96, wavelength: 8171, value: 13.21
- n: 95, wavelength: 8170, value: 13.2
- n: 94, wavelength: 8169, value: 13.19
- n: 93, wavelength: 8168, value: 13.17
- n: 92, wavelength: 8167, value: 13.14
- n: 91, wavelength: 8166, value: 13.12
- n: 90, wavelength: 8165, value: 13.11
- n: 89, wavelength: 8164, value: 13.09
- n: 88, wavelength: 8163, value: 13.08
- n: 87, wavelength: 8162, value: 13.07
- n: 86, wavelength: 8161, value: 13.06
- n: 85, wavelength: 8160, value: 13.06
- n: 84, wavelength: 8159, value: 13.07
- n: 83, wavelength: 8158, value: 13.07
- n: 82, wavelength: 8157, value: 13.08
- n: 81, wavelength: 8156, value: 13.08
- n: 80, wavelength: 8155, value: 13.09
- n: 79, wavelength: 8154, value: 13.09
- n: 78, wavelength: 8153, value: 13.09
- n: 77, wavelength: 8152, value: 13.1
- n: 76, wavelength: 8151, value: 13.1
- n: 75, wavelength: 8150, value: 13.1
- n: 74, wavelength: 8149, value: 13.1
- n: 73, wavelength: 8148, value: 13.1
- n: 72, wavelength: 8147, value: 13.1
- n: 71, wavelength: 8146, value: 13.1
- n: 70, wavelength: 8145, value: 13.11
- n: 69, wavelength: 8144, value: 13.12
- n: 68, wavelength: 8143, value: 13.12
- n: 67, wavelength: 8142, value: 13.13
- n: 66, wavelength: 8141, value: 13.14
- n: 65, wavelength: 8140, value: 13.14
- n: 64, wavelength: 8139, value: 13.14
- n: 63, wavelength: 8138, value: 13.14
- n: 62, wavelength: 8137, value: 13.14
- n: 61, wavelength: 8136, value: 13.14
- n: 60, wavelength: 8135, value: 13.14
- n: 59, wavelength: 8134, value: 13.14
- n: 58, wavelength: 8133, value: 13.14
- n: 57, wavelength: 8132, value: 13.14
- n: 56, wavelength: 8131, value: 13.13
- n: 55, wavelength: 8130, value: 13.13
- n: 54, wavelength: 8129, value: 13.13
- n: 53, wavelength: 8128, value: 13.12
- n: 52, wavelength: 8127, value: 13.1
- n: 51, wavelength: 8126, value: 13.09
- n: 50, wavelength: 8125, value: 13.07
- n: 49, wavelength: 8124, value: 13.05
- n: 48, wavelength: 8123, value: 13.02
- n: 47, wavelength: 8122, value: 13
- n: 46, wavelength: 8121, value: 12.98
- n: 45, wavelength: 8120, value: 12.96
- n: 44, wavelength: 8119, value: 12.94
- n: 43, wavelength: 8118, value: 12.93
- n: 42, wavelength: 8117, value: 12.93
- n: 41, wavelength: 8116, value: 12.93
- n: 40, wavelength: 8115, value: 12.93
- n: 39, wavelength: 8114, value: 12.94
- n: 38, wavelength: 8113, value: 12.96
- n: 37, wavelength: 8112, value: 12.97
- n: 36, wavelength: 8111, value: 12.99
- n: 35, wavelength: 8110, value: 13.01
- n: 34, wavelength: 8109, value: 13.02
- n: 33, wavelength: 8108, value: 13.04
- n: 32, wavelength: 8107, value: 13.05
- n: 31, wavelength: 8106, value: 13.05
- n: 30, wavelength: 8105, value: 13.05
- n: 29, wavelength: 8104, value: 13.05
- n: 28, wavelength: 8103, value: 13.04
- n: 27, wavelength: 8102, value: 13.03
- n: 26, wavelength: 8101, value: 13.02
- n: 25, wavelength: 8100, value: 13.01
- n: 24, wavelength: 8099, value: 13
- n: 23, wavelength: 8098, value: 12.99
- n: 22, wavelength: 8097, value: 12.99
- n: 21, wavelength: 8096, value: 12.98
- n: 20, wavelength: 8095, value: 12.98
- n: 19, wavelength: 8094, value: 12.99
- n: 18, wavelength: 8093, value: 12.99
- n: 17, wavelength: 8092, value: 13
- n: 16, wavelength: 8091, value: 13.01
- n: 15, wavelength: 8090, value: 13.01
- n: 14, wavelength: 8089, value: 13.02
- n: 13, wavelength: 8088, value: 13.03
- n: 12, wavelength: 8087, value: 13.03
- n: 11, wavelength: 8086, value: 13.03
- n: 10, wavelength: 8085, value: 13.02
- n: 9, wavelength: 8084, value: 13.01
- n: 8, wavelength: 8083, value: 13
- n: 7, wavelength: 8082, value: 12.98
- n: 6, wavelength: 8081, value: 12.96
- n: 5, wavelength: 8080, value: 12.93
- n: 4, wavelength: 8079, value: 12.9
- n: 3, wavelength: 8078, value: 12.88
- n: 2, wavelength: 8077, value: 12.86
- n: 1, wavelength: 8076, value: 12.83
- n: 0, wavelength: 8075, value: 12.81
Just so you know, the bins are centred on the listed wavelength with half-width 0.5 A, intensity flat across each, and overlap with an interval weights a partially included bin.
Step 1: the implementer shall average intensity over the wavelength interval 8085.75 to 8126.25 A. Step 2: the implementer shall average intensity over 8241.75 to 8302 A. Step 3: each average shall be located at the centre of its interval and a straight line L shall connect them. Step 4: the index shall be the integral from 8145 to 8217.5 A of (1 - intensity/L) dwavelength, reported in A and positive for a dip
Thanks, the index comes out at 2.6 A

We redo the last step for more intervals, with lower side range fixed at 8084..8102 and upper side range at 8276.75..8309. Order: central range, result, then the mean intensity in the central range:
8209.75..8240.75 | 0.27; 13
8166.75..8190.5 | 0.78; 12.6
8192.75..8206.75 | 1.30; 11.8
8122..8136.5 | -0.09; 13.1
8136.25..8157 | -0.13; 13.1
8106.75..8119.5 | 0.04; 13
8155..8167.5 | -0.04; 13.1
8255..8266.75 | -0.03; 13.1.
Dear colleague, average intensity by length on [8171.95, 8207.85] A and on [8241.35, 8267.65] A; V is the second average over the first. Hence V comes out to 1.08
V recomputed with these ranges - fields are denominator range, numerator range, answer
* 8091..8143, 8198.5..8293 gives 0.99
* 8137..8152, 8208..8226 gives 0.98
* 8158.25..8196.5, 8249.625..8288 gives 1.05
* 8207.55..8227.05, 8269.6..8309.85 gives 1.02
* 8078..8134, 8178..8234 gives 0.95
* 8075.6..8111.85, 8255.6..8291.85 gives 1.01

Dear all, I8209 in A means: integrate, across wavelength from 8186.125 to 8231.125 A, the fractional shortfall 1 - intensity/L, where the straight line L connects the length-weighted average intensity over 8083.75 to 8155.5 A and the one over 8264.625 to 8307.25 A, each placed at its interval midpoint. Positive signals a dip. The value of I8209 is 2.5 A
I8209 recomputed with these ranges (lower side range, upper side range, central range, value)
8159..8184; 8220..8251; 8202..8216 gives 0.56 A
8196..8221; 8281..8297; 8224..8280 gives -1.40 A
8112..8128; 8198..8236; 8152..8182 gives -0.44 A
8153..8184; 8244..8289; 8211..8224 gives 0.25 A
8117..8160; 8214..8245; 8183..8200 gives 1.70 A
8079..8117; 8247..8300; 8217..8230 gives 0.16 A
